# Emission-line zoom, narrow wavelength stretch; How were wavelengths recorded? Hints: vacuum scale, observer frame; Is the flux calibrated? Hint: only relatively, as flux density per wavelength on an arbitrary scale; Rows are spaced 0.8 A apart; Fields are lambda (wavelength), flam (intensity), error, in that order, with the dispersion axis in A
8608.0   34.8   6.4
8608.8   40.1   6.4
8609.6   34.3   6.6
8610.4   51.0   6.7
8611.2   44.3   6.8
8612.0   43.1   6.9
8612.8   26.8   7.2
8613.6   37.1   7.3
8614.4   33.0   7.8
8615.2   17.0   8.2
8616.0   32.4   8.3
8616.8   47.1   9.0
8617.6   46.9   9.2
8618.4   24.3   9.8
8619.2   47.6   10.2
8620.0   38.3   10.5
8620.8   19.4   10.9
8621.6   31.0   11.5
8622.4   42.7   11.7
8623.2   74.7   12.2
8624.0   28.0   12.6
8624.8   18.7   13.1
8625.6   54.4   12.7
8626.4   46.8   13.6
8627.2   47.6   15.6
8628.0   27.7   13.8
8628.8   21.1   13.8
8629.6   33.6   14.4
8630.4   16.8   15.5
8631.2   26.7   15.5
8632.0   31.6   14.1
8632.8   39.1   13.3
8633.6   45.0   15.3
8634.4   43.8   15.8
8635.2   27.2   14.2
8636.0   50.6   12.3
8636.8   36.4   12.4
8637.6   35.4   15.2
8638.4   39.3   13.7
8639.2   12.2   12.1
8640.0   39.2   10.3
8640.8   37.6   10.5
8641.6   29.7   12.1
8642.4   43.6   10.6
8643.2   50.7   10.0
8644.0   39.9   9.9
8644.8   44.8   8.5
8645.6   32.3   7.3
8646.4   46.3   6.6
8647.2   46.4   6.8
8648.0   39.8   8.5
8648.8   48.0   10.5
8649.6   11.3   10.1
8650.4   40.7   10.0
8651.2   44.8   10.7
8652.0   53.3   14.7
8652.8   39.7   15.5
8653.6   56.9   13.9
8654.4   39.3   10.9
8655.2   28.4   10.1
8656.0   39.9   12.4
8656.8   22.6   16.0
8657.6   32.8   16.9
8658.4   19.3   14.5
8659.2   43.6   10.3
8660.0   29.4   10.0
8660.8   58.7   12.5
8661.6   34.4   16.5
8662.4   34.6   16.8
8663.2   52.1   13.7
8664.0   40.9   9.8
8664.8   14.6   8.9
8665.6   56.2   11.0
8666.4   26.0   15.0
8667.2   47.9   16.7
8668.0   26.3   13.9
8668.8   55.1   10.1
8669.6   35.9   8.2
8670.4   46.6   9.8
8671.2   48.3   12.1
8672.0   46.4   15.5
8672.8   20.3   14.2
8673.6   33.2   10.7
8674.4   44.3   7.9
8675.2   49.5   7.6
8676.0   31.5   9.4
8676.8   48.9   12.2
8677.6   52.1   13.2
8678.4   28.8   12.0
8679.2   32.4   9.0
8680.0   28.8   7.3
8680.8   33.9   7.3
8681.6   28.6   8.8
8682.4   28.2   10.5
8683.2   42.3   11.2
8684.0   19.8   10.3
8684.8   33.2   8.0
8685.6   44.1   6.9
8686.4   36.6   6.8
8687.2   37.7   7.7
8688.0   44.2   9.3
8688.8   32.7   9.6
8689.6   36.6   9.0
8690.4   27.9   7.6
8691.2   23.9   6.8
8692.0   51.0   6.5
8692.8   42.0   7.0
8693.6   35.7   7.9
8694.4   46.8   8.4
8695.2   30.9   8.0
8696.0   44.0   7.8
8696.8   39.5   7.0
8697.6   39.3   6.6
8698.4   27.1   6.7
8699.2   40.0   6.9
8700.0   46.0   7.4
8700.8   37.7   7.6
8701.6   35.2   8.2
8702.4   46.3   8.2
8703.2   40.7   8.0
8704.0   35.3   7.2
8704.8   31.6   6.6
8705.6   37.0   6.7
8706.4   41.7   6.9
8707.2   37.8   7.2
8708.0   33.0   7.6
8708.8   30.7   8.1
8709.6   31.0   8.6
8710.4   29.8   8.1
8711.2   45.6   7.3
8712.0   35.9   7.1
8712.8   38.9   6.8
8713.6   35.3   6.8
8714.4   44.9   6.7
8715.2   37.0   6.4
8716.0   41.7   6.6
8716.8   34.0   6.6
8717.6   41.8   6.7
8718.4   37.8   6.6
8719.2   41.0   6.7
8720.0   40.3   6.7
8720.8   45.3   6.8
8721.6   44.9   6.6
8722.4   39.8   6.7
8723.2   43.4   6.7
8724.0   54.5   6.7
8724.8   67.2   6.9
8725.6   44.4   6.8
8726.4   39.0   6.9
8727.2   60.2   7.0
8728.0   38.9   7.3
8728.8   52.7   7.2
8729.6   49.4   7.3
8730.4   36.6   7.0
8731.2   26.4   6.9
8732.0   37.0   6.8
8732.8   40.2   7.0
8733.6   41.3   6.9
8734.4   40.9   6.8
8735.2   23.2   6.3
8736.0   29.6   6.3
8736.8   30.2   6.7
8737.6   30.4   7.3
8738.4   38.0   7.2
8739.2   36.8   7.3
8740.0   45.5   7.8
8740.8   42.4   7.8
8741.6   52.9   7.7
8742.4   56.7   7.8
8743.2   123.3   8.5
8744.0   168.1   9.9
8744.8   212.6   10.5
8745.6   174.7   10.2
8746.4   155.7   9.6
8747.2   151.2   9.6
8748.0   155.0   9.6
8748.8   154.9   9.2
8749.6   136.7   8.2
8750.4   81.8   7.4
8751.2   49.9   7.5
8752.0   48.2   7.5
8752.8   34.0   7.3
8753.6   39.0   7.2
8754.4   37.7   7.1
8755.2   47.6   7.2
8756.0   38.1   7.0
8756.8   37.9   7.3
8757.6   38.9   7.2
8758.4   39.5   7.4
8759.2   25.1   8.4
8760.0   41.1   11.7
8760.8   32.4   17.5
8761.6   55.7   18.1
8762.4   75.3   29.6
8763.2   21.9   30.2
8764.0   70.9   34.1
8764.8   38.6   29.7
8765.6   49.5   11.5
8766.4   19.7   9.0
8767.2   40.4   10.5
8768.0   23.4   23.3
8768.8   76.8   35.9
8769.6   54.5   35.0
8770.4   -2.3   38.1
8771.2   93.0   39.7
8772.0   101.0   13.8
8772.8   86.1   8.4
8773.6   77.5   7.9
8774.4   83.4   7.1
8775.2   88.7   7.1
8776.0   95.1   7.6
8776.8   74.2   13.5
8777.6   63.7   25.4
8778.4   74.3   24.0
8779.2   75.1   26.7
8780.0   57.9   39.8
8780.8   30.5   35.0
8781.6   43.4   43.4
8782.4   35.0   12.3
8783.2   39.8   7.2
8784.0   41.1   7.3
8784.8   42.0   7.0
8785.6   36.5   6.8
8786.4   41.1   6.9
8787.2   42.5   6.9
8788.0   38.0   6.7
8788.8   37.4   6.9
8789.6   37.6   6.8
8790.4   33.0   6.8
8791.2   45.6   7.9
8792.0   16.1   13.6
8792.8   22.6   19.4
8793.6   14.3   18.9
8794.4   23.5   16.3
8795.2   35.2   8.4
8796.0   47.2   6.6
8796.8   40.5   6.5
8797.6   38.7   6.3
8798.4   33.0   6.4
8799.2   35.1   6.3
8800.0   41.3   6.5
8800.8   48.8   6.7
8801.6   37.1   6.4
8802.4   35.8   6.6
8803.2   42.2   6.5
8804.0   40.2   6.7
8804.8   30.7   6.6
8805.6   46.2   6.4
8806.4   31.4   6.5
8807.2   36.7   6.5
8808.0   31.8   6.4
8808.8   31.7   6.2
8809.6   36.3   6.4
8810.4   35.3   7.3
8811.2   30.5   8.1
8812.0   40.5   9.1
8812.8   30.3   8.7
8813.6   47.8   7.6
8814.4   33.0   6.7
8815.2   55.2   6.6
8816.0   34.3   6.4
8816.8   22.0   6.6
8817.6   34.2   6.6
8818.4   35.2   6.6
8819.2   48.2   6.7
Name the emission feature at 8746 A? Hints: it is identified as H-alpha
